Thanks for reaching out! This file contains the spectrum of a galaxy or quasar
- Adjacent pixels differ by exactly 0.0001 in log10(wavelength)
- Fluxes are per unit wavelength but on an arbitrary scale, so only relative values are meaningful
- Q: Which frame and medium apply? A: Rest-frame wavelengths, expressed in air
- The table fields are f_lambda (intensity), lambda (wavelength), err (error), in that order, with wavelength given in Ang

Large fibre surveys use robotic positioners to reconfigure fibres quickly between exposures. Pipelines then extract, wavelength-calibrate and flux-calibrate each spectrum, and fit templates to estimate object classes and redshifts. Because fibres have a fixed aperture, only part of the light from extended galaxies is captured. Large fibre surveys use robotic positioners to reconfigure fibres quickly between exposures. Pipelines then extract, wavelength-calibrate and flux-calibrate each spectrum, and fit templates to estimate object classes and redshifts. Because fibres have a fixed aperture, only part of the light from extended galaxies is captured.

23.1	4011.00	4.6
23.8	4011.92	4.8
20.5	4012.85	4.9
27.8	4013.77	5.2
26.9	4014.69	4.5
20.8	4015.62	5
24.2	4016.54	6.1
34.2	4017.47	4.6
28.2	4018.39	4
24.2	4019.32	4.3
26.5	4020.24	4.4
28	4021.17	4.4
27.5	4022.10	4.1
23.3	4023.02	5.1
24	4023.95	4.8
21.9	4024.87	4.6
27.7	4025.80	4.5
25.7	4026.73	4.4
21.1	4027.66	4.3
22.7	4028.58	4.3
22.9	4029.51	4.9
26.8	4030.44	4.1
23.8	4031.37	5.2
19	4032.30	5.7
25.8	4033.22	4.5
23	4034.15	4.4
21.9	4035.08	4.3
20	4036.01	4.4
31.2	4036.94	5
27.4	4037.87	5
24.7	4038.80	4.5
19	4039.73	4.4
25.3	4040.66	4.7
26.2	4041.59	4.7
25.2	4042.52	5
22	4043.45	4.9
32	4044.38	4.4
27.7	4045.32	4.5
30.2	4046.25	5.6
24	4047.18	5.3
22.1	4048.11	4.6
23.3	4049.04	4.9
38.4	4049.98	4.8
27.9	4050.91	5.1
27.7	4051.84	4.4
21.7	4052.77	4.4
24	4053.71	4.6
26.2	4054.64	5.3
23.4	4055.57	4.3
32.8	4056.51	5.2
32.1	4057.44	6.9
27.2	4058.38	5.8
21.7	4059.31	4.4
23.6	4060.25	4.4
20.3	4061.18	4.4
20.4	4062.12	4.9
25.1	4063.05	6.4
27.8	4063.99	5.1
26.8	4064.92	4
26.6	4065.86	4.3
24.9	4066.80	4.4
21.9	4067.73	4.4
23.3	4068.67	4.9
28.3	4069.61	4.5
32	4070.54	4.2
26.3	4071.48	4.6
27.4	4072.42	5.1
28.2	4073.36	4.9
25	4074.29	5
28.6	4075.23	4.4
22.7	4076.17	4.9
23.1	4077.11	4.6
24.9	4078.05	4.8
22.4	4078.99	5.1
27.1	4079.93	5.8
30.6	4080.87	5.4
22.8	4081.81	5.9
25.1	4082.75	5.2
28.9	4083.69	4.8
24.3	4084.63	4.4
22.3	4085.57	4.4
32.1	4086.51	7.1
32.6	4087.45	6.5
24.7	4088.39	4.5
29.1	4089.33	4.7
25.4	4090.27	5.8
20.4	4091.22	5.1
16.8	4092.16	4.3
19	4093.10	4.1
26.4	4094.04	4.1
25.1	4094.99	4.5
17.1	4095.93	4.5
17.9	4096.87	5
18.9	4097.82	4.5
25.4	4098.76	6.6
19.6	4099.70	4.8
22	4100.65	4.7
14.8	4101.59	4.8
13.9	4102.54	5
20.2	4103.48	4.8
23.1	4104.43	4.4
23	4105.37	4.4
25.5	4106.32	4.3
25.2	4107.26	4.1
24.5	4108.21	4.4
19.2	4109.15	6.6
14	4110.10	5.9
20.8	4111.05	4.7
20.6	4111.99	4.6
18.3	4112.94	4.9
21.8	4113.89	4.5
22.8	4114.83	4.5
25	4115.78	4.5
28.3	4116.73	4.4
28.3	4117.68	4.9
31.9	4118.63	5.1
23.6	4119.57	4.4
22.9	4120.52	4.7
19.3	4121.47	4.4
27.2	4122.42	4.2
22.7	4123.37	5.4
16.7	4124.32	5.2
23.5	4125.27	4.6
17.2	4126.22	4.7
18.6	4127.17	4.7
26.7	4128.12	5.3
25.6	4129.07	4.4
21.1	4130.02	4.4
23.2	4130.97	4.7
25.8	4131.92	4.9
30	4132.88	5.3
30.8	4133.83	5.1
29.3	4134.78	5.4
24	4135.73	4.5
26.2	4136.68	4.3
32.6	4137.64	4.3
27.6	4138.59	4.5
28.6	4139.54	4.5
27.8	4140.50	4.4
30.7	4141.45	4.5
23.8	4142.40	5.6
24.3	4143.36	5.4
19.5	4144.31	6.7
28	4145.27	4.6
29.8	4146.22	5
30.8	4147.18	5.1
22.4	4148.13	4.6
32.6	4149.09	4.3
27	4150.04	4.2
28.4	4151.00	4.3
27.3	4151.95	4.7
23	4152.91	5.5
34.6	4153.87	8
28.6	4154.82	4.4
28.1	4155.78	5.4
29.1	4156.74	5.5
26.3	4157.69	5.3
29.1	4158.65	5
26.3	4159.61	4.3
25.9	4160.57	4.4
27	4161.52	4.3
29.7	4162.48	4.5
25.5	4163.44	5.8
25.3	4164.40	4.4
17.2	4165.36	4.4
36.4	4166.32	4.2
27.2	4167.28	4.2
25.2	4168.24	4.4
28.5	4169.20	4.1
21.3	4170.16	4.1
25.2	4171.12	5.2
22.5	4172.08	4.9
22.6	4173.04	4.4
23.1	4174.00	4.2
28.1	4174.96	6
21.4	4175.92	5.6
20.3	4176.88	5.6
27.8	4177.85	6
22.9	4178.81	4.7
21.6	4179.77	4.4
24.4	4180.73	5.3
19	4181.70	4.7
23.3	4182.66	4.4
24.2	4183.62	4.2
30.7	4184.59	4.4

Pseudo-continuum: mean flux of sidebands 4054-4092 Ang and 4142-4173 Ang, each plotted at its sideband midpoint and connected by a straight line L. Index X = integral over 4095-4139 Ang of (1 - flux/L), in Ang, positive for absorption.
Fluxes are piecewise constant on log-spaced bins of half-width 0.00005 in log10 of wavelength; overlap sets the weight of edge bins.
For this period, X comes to 5.5 Ang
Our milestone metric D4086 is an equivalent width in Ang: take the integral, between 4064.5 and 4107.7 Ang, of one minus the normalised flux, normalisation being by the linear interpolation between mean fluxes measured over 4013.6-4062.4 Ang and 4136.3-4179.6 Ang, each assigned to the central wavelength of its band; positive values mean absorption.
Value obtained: 2.8 Ang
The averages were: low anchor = 25.4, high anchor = 26.5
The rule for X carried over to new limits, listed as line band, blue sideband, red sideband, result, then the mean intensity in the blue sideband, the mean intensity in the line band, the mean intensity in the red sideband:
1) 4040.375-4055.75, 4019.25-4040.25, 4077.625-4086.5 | -1.0 Ang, 24.3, 26.4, 25.7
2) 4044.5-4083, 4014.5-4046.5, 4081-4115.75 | -3.6 Ang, 25.1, 26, 22.4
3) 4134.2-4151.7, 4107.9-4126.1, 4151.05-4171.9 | -1.6 Ang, 22.6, 27.4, 27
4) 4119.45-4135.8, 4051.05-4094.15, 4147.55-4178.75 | 1.4 Ang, 25.5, 23.8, 26.3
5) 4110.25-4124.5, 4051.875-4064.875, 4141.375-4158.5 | 1.8 Ang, 25.2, 23.3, 27.4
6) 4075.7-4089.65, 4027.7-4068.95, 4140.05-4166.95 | -0.1 Ang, 25.2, 26.2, 27.3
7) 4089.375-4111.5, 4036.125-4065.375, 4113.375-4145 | 3.9 Ang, 26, 20.9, 25.1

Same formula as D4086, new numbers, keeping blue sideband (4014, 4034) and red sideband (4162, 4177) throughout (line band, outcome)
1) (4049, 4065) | -0.7 Ang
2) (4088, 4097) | 1.0 Ang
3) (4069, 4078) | -0.6 Ang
